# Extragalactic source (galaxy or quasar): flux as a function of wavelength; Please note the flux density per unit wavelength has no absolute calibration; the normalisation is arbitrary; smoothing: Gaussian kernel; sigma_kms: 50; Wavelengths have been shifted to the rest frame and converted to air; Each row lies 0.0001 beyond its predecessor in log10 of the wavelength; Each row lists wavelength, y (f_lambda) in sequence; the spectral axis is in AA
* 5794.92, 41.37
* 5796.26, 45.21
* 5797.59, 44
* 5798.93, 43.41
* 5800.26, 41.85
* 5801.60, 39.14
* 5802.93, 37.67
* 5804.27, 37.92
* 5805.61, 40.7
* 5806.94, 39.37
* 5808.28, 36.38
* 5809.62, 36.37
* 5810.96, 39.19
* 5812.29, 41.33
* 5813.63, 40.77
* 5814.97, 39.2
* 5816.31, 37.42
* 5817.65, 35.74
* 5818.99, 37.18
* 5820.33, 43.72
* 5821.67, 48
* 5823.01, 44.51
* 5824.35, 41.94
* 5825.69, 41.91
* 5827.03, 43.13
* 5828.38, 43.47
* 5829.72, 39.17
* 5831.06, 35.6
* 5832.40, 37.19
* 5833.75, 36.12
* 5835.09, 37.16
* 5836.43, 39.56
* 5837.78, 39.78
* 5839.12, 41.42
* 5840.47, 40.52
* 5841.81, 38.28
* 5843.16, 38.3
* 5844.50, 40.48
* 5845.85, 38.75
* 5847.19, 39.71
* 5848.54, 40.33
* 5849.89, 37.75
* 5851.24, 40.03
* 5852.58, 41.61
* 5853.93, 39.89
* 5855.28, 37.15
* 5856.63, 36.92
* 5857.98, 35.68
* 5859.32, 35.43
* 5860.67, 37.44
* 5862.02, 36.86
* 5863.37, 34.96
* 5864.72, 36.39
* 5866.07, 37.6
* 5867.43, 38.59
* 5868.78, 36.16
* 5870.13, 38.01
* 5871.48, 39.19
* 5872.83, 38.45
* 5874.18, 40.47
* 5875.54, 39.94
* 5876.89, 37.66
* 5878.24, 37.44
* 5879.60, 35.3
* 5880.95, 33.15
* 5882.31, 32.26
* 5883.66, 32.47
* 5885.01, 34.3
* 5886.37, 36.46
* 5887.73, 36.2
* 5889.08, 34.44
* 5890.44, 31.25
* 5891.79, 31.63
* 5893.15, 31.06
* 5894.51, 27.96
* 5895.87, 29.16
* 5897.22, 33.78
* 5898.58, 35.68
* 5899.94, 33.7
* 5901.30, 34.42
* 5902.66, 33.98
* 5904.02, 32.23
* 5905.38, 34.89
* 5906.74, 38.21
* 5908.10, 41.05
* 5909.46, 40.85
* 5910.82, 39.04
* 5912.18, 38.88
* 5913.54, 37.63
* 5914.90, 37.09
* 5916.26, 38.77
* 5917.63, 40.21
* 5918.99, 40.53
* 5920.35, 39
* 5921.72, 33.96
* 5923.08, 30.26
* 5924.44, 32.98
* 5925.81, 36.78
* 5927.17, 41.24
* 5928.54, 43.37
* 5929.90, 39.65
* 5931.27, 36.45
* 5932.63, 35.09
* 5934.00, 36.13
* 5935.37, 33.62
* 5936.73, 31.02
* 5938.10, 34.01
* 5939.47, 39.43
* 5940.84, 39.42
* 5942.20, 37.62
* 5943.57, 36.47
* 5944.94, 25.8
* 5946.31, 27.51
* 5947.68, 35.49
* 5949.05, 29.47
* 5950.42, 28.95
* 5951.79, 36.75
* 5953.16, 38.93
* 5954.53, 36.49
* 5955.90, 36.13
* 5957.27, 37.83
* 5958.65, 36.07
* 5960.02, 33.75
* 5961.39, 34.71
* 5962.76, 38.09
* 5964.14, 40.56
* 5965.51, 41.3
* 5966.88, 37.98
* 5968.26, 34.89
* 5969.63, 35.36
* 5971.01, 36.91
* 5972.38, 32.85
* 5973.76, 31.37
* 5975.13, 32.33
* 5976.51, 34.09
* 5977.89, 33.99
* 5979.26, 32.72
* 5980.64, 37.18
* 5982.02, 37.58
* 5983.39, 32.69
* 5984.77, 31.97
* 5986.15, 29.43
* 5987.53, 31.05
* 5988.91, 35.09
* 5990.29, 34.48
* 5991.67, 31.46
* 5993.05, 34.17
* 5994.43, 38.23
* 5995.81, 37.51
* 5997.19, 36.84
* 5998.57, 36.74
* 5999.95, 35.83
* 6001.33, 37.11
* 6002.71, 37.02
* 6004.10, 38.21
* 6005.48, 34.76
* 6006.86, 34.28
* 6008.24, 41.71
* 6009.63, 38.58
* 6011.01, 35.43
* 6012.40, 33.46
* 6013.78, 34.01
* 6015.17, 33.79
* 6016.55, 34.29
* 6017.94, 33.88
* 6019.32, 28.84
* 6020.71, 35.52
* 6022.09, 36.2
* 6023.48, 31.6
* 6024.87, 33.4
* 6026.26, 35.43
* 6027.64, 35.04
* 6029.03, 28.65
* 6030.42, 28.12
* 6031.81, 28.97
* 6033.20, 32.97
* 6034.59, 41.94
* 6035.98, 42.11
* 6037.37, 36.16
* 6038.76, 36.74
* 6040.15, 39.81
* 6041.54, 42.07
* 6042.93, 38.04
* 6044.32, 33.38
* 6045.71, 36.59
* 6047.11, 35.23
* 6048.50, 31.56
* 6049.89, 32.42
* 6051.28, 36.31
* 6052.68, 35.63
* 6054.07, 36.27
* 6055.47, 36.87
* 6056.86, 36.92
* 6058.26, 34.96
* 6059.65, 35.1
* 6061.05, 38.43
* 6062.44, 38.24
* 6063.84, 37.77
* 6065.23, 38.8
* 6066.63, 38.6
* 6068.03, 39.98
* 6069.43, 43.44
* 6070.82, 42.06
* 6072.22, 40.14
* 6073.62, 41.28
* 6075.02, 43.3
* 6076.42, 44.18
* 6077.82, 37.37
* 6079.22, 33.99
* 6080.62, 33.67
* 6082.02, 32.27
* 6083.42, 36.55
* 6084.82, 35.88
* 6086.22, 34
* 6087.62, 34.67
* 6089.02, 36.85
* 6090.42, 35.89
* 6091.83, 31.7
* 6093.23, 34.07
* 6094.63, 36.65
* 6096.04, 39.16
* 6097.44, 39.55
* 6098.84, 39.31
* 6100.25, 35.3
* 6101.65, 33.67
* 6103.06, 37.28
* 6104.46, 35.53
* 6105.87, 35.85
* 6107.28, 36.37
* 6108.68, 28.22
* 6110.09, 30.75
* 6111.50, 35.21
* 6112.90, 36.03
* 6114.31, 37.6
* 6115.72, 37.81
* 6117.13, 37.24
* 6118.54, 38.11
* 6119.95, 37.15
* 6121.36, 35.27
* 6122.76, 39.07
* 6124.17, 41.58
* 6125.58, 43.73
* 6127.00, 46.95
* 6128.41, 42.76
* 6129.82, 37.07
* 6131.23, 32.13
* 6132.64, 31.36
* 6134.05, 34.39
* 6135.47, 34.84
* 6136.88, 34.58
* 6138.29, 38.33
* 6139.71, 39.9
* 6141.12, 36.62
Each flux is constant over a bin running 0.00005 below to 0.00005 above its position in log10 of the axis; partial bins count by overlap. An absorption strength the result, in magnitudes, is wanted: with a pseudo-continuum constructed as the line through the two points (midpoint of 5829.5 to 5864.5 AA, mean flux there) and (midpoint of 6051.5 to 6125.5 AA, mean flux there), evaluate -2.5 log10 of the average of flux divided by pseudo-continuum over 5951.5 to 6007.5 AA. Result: 0.06 mag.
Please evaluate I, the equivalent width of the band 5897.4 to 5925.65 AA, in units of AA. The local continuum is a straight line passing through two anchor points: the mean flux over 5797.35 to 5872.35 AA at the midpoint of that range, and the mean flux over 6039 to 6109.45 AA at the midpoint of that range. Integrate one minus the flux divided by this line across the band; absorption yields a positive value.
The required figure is 1.33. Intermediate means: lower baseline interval 39.2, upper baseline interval 36.8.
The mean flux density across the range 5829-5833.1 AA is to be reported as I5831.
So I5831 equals 37.4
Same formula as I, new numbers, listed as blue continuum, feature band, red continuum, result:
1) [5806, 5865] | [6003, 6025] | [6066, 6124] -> 1.6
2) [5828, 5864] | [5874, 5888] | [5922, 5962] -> 0.6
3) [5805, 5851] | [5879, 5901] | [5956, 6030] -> 2.8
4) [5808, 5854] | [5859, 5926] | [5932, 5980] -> 2.7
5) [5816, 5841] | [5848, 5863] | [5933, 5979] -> 0.4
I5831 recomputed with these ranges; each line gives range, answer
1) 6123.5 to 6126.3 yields 42.5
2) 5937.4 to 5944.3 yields 37.3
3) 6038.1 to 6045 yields 38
